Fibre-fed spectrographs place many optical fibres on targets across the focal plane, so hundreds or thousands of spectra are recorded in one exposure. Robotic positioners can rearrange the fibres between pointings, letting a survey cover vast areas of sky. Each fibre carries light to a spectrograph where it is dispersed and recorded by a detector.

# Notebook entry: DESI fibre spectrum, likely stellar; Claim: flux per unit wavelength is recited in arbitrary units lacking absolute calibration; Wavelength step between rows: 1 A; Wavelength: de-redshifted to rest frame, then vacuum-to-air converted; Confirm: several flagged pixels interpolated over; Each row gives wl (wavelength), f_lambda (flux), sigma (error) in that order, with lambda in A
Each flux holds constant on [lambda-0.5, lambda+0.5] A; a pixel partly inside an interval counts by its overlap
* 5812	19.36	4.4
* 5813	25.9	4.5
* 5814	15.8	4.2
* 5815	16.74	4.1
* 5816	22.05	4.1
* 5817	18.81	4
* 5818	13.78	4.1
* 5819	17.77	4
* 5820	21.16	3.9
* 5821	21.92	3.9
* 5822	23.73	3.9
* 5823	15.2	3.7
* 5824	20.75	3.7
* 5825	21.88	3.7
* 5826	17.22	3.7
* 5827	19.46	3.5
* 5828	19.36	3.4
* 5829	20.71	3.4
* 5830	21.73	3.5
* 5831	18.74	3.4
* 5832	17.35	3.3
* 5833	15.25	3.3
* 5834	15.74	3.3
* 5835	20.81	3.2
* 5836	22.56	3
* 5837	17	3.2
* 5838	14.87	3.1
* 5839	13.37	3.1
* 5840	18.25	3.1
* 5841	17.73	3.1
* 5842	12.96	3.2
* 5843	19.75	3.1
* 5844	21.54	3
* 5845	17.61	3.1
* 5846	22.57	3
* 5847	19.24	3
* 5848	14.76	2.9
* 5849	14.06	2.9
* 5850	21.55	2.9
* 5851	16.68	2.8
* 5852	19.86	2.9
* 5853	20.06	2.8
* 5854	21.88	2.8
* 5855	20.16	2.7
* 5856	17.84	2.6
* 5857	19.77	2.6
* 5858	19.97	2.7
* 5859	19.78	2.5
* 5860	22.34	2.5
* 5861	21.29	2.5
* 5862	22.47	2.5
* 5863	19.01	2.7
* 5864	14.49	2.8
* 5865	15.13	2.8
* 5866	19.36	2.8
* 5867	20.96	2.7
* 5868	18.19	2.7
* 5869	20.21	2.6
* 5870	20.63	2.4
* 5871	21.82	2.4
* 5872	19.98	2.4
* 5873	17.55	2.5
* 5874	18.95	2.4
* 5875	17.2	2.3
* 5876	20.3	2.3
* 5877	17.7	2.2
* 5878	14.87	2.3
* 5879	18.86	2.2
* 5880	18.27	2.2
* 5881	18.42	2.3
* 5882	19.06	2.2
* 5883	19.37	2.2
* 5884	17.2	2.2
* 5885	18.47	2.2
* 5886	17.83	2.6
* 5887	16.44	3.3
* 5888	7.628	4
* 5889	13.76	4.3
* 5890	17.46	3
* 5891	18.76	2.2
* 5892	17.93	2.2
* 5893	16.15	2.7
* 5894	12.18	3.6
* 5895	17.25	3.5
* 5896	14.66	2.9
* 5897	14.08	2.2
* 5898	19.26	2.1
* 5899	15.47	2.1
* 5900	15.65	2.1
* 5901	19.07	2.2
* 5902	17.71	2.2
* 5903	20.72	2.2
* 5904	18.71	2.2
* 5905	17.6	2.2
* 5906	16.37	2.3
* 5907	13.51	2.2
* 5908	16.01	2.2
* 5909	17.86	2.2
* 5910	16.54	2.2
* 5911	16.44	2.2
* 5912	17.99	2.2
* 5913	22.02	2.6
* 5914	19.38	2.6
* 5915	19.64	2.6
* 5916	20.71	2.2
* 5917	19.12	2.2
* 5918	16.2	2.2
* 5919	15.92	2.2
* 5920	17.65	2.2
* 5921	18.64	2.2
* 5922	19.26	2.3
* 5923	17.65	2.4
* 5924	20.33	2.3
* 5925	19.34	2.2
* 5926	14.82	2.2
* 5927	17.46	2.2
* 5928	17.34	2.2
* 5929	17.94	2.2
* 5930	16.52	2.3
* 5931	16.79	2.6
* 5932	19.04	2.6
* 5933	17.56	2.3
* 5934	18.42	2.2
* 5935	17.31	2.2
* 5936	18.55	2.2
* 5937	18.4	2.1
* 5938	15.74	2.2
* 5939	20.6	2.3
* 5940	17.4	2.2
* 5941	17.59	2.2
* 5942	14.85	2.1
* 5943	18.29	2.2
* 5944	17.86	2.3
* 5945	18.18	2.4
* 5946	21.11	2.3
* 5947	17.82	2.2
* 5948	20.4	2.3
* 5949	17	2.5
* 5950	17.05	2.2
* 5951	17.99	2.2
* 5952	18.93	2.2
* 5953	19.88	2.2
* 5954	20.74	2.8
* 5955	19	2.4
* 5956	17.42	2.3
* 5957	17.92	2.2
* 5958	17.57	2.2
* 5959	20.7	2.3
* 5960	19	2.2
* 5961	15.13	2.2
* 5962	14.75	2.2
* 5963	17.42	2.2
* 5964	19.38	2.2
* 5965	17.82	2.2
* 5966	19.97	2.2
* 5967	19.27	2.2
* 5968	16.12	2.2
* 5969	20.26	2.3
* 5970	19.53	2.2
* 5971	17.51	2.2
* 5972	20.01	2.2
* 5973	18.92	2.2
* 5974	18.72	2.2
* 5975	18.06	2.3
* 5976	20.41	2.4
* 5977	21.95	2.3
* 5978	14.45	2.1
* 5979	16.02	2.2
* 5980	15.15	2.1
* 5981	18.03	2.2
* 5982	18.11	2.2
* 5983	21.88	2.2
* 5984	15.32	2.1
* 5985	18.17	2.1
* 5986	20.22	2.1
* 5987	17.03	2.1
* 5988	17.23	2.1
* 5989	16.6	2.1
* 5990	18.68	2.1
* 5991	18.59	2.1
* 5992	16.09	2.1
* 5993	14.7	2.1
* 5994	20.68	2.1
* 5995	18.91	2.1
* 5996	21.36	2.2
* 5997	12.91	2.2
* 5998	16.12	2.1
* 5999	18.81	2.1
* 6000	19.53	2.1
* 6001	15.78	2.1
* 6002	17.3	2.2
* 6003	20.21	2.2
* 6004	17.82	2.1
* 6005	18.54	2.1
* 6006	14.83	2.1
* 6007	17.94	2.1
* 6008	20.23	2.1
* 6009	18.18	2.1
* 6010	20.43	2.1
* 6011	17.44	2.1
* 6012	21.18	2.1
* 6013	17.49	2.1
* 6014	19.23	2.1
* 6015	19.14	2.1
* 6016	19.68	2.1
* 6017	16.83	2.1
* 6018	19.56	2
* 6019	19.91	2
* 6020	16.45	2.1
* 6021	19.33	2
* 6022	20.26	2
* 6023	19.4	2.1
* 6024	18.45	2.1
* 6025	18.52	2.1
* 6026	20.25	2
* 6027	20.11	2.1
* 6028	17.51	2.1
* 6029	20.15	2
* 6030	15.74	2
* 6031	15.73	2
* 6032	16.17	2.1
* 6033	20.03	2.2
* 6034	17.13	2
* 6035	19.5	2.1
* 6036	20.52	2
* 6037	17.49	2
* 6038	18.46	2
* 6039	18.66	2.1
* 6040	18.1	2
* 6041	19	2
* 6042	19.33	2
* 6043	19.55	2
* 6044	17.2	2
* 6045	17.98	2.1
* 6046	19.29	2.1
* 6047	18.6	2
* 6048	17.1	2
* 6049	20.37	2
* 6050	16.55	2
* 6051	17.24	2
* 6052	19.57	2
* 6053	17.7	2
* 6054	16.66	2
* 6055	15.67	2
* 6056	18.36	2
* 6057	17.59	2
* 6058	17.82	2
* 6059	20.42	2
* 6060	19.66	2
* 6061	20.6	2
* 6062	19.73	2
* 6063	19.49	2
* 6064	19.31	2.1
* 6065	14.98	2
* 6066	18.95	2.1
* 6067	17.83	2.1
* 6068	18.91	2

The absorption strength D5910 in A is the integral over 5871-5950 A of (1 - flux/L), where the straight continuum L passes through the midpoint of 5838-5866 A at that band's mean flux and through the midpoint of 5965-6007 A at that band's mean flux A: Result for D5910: 3.2 A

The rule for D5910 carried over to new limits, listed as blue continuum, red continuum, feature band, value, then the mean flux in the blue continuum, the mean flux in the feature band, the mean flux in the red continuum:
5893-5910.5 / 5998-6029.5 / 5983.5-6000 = 0.6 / 16.6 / 17.6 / 18.7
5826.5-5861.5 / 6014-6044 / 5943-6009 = 1.8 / 18.8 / 18.2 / 18.6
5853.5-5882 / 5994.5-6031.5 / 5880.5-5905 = 2.9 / 19.2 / 16.8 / 18.4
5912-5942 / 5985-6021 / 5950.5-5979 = -0.5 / 18.1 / 18.5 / 18.2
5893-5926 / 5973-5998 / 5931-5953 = -0.5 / 17.5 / 18.1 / 17.9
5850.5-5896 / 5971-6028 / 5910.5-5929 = 0.0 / 18.3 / 18.3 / 18.3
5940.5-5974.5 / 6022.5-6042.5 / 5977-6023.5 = 0.8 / 18.4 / 18.1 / 18.5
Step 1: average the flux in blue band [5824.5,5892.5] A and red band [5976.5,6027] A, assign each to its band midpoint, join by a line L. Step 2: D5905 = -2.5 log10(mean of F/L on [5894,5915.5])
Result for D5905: 0.07 mag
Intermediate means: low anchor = 18.4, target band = 17.3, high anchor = 18.2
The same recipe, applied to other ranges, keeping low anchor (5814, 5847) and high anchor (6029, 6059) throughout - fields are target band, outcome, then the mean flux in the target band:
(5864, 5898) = 0.065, 17.5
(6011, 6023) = -0.045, 19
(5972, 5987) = 0.001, 18.3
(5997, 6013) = 0.007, 18.1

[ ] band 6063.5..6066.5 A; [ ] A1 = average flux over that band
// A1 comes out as 17.7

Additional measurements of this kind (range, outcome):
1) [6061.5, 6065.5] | 18.4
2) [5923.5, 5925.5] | 19.8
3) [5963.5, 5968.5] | 18.5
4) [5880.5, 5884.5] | 18.5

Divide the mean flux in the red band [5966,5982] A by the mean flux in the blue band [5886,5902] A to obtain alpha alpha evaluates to 1.16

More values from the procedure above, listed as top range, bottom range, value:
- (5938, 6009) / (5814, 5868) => 0.96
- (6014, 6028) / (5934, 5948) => 1.05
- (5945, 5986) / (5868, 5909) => 1.06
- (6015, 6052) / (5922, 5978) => 1.01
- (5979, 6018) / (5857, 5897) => 1.00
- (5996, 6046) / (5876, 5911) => 1.09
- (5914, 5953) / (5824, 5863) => 0.96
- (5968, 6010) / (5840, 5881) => 0.96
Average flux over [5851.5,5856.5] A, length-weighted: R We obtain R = 20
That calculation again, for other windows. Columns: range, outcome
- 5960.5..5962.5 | 14.9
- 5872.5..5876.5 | 18.5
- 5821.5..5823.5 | 19.5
